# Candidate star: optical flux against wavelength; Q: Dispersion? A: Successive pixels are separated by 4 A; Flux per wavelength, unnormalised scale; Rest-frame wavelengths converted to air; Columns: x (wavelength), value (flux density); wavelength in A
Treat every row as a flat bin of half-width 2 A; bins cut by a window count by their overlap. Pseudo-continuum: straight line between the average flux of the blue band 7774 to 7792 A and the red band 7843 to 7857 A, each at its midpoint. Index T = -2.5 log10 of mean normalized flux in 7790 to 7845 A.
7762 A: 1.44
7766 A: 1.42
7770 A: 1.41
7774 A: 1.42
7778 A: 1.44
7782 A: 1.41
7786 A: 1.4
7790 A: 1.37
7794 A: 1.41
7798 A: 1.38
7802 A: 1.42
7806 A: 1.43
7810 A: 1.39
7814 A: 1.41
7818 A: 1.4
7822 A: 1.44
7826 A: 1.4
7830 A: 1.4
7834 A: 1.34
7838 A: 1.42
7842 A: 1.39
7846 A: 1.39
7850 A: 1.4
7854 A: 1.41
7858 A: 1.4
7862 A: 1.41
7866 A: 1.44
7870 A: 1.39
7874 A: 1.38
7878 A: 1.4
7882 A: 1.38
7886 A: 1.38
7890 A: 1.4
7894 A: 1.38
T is 0.002 mag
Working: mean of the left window 1.41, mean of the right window 1.4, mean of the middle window 1.4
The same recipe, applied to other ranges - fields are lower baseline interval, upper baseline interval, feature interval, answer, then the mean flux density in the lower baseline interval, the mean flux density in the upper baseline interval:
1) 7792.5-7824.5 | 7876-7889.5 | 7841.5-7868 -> -0.01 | 1.41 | 1.39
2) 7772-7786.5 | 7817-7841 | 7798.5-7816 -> 0.00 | 1.42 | 1.4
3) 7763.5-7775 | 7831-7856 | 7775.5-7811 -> 0.00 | 1.42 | 1.39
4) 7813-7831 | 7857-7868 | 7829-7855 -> 0.02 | 1.41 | 1.42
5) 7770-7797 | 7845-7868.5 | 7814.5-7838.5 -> 0.01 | 1.41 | 1.41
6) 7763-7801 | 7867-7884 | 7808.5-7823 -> -0.01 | 1.41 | 1.39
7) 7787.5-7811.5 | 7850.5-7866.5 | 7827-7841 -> 0.01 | 1.4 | 1.41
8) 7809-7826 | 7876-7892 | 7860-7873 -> -0.01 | 1.41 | 1.39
